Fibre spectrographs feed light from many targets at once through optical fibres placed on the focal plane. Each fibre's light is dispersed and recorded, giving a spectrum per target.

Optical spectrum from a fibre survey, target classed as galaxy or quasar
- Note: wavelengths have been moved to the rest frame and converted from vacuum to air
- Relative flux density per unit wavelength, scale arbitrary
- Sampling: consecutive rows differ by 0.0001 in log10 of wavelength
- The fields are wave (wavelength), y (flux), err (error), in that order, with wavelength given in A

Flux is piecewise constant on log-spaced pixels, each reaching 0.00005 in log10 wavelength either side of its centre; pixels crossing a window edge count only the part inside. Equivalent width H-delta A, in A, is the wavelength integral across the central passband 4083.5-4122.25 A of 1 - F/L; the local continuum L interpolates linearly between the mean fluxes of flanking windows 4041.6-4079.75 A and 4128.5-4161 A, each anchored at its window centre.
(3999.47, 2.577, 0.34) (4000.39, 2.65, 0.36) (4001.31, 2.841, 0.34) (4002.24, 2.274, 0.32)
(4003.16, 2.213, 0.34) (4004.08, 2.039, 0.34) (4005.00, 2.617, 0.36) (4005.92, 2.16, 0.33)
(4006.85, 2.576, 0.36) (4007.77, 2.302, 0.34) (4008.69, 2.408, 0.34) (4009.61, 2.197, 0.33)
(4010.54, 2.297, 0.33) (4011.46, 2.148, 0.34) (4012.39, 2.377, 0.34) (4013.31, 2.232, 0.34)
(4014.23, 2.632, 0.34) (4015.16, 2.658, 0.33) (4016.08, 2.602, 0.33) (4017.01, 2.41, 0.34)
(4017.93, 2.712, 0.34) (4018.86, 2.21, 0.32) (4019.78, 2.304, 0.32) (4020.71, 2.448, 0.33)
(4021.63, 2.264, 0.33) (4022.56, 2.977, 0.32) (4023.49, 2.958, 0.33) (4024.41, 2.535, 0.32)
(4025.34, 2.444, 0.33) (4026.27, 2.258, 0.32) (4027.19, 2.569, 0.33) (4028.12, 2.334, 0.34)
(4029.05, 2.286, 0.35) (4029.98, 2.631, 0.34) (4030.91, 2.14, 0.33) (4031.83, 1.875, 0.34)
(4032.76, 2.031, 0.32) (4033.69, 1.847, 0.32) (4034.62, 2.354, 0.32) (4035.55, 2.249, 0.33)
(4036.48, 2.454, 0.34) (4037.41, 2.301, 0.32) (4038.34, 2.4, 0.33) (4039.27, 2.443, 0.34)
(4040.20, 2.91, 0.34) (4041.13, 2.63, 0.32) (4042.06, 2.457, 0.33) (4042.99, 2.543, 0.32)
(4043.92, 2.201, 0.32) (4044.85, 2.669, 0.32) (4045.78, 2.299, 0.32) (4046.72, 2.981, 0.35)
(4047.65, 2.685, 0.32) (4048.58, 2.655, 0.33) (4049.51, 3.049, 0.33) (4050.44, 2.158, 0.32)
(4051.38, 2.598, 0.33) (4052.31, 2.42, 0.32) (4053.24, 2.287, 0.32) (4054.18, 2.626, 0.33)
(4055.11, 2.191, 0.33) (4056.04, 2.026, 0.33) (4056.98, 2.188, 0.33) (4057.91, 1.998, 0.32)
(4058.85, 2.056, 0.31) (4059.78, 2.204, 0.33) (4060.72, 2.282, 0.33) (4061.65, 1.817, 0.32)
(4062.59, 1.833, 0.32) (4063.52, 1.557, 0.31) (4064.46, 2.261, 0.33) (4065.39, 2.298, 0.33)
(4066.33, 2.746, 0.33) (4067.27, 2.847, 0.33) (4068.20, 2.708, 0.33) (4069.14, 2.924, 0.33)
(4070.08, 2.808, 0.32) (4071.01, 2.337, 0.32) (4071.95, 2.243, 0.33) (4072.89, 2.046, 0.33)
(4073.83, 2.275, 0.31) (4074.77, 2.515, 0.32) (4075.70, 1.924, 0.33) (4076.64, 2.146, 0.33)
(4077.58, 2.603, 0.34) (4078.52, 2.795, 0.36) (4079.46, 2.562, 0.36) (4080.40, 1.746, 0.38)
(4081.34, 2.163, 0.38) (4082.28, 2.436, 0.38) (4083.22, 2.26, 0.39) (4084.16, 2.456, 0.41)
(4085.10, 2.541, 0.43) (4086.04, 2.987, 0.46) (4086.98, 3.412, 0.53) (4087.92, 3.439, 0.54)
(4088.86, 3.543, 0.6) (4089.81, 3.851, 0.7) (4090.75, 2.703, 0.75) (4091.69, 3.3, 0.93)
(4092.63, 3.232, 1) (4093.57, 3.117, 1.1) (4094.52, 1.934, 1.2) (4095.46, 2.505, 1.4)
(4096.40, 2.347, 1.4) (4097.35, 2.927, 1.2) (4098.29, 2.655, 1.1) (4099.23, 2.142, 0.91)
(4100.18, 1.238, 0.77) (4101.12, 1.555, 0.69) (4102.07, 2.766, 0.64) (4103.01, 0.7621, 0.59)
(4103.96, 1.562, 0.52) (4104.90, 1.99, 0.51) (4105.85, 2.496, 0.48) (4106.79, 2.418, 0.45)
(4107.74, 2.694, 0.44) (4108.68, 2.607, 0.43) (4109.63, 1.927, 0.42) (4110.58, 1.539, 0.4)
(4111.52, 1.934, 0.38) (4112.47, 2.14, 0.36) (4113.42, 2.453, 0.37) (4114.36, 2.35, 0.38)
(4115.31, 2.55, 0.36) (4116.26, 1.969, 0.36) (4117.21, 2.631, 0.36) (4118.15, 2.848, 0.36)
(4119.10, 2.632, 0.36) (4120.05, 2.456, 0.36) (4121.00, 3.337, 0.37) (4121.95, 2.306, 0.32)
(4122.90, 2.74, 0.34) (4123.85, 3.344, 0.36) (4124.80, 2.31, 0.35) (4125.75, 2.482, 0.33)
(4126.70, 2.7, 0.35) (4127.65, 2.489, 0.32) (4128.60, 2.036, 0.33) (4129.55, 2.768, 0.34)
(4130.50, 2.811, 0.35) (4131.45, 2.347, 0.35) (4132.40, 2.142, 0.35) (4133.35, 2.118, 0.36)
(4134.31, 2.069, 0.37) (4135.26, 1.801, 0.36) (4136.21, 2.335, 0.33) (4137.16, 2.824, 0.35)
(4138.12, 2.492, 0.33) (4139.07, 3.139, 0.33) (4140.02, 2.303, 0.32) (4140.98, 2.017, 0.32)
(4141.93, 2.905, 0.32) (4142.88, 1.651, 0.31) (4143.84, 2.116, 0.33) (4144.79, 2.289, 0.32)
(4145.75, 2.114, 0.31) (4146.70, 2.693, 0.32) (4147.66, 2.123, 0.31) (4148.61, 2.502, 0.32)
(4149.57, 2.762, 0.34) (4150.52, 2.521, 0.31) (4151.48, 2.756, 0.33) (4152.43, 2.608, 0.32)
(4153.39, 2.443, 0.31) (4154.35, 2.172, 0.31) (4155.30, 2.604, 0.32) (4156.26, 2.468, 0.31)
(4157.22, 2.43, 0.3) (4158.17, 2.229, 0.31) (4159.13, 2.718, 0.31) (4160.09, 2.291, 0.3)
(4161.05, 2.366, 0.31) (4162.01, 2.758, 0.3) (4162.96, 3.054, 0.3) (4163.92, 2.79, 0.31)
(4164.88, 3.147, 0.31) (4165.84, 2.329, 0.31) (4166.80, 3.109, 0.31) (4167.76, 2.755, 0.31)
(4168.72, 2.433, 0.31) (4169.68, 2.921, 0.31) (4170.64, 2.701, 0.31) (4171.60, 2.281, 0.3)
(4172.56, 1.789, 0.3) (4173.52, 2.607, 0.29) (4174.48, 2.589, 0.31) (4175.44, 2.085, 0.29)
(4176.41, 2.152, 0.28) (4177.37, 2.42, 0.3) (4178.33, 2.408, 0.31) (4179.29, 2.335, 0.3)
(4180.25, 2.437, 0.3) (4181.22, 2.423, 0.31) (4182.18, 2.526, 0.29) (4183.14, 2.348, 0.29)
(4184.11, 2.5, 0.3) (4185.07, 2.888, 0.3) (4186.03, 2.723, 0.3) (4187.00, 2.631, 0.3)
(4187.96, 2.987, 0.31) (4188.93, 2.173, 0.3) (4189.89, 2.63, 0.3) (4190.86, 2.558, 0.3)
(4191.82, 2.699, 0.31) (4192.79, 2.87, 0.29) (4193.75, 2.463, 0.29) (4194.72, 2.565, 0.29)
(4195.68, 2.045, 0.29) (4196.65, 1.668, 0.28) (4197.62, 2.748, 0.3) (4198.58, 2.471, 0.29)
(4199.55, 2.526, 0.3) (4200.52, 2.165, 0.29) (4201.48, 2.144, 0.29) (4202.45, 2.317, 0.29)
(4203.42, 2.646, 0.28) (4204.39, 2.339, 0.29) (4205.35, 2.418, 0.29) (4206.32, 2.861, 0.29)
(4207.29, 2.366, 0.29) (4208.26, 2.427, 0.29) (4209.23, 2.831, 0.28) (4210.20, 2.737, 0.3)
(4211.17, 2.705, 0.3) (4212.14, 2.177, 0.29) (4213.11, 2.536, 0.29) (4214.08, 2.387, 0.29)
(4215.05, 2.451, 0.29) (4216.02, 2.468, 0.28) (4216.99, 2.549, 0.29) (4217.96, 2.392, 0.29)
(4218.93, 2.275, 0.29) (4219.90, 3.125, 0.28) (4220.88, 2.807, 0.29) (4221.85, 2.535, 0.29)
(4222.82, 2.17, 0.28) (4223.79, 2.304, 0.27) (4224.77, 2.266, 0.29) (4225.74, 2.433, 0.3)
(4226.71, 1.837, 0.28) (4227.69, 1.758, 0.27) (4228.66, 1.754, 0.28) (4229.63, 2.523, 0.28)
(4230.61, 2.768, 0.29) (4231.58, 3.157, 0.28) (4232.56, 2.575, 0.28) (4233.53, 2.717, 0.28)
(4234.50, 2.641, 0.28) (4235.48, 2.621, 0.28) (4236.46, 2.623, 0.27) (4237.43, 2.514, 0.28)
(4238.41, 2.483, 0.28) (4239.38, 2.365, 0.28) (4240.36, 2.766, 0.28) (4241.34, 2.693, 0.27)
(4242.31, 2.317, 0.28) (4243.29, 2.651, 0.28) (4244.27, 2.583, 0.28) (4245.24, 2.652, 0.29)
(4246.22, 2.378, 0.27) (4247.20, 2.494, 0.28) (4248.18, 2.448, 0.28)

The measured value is -1.6 A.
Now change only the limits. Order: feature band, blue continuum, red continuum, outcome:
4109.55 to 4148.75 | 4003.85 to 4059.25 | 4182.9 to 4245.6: 0.8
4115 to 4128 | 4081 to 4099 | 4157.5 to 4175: 0.5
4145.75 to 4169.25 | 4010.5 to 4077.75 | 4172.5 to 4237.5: -1.3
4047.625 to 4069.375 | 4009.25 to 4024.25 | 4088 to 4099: 3.0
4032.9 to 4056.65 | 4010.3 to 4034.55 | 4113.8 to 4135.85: -0.4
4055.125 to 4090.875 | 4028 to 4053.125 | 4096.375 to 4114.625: -3.0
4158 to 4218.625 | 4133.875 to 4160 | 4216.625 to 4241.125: -1.6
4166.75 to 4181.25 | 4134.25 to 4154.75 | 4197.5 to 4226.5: -0.1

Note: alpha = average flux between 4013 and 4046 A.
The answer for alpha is 2.43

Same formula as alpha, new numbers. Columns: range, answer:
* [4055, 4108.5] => 2.41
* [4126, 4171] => 2.49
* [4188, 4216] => 2.47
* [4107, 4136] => 2.42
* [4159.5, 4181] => 2.53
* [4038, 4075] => 2.4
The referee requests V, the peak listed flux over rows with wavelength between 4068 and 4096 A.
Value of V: 3.851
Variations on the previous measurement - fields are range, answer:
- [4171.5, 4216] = 2.987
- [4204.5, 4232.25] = 3.157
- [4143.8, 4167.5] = 3.147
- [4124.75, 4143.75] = 3.139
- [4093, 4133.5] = 3.344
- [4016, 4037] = 2.977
